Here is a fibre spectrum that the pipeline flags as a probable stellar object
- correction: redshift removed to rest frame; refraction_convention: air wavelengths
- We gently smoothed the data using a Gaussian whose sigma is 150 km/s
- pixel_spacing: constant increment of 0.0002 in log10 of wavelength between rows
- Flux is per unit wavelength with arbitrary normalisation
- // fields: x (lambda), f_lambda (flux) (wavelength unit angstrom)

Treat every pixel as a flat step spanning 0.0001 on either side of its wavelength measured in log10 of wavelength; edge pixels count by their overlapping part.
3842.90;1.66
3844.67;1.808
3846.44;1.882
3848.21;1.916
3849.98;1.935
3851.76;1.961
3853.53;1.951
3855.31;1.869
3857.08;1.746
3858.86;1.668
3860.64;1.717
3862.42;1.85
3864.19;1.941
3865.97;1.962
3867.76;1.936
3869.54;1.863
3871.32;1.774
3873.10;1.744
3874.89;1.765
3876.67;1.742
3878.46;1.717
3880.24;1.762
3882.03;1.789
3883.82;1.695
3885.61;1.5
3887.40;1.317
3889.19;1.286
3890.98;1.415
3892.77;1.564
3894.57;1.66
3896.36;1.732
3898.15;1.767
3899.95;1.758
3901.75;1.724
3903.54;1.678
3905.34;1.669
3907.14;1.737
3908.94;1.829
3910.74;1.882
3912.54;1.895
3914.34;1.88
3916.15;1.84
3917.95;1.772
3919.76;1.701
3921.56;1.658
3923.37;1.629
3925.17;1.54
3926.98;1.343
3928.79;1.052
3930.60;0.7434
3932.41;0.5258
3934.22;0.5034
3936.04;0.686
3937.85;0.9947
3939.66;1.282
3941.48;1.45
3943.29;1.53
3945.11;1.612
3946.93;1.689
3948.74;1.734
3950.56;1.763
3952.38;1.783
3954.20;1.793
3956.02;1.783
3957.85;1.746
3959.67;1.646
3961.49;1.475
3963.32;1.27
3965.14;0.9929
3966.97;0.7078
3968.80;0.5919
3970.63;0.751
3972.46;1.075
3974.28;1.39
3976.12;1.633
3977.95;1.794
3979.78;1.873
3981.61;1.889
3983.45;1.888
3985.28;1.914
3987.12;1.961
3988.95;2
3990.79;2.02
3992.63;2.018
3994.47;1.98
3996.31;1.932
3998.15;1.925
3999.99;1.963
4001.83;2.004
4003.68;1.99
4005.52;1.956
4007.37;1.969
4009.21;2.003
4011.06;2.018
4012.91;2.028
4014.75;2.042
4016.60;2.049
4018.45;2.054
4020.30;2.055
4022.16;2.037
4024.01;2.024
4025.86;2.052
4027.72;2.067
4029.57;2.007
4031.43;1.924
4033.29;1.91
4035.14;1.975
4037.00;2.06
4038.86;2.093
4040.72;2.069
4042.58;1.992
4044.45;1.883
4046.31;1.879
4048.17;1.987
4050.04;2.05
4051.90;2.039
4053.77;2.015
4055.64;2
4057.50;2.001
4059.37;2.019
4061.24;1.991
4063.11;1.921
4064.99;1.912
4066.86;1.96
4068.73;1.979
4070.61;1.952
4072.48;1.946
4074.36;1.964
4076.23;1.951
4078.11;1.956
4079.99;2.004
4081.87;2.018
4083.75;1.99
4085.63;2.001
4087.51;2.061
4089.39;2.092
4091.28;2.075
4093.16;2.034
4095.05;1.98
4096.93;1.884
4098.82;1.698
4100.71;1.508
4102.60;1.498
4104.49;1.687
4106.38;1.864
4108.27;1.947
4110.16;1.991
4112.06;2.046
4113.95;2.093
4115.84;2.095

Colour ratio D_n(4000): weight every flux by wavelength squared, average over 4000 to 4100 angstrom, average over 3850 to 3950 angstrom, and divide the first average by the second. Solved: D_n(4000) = 1.34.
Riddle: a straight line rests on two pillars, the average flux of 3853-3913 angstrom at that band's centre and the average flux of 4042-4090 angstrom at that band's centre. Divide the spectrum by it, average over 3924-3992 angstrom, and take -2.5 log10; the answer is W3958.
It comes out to 0.28 mag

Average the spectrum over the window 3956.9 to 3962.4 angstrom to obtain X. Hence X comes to 1.62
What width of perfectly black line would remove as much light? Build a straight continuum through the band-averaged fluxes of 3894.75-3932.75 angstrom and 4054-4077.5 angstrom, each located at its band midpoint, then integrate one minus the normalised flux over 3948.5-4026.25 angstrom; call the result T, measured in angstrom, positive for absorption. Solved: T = 1.3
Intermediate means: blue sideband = 1.61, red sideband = 1.97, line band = 1.76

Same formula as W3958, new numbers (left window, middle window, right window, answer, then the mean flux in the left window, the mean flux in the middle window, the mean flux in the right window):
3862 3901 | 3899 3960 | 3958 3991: 0.05 mag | 1.7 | 1.52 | 1.49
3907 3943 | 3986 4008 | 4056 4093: -0.18 mag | 1.39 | 1.98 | 1.99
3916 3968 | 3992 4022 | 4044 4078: -0.18 mag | 1.38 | 2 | 1.97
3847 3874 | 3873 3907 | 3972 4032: 0.14 mag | 1.86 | 1.65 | 1.93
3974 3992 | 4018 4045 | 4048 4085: -0.05 mag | 1.85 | 2.01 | 1.98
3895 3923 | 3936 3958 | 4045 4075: 0.17 mag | 1.76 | 1.55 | 1.97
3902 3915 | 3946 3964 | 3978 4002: 0.13 mag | 1.79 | 1.67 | 1.94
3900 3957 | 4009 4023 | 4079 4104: -0.18 mag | 1.51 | 2.04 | 1.91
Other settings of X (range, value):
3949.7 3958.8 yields 1.77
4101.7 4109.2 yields 1.75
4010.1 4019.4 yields 2.04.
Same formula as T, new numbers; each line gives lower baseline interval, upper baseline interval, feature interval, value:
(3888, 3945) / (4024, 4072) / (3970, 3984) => 1.40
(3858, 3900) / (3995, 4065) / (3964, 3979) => 6.04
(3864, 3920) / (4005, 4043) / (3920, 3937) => 6.63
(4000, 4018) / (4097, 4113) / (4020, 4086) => -3.00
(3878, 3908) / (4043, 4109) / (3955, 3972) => 5.15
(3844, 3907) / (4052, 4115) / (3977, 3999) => -0.97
